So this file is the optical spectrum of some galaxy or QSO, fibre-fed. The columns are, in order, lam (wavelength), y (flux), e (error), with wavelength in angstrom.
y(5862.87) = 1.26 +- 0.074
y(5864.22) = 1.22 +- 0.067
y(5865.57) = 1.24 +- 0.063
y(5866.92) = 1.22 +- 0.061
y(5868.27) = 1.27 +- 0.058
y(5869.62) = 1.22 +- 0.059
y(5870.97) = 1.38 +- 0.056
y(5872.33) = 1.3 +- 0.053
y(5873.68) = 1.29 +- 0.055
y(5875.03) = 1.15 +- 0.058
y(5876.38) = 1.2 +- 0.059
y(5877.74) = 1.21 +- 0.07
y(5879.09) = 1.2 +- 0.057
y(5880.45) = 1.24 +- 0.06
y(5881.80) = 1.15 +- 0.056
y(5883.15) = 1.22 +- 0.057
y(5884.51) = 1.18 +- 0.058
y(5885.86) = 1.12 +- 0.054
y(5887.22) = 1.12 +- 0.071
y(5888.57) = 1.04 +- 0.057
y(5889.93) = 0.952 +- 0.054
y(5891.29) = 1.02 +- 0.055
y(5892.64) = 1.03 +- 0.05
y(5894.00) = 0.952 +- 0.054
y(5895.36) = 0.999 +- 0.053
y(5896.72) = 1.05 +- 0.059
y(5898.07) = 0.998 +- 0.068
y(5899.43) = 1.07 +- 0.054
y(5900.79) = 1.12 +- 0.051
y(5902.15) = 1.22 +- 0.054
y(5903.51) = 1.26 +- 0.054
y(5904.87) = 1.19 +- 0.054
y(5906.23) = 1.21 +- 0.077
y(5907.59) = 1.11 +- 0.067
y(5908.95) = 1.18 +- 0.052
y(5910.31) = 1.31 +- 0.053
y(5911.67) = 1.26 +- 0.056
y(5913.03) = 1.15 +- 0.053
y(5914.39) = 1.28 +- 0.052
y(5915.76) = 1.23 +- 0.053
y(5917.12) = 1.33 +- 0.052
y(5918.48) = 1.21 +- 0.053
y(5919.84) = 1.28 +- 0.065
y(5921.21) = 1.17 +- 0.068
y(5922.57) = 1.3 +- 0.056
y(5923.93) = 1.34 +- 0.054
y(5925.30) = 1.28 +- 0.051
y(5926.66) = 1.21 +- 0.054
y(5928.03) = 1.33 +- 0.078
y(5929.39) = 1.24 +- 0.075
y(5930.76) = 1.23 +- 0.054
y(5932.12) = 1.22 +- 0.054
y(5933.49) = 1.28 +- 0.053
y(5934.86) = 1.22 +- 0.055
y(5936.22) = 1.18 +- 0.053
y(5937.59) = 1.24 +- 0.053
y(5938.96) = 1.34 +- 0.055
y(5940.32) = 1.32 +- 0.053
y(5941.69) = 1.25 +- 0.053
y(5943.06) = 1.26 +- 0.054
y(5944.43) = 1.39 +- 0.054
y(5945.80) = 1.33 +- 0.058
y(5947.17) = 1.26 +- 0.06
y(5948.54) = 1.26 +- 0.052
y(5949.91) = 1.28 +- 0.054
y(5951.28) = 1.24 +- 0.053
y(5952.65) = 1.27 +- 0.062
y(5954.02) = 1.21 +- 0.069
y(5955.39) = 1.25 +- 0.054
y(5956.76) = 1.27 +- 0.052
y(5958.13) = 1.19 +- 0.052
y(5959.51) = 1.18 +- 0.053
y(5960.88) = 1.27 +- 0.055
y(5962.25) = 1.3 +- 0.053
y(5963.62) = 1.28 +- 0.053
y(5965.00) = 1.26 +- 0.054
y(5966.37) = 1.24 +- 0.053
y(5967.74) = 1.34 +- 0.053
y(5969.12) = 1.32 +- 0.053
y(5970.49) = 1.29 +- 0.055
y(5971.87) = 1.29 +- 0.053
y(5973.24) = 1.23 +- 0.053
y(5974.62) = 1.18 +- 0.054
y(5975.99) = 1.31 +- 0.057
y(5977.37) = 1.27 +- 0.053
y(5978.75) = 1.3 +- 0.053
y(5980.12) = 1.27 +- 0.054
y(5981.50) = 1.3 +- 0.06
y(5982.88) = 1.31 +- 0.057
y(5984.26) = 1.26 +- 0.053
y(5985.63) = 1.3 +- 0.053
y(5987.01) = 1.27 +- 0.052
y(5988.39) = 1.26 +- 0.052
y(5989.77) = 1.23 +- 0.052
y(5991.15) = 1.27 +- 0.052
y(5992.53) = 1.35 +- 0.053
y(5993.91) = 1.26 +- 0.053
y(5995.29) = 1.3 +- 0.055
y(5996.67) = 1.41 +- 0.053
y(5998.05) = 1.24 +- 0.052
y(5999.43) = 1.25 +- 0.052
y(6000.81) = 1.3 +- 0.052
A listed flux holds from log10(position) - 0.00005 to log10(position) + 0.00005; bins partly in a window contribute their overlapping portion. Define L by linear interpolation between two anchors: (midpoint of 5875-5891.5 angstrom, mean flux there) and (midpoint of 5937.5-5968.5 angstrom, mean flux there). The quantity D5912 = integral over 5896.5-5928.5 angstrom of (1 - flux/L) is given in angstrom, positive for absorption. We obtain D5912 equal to -0.5 angstrom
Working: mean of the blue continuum 1.14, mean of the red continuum 1.27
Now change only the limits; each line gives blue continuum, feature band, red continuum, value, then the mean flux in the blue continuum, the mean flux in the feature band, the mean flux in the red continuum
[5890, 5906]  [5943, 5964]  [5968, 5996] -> -0.92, 1.08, 1.27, 1.28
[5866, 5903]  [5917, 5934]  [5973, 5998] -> -0.84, 1.15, 1.26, 1.28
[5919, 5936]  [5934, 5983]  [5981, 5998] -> 0.18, 1.26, 1.27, 1.29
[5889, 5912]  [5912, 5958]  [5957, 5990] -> -2.96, 1.11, 1.26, 1.27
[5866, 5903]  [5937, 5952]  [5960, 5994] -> -0.69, 1.15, 1.29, 1.28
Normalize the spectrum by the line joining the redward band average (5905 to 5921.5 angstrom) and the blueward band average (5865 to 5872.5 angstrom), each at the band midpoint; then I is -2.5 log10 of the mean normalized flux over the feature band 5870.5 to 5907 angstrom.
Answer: 0.10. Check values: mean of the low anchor 1.27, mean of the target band 1.14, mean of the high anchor 1.23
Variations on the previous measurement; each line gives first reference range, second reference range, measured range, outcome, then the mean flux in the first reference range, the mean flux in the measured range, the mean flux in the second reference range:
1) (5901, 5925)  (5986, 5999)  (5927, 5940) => 0.00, 1.24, 1.25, 1.29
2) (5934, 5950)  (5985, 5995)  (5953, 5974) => 0.01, 1.28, 1.26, 1.28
